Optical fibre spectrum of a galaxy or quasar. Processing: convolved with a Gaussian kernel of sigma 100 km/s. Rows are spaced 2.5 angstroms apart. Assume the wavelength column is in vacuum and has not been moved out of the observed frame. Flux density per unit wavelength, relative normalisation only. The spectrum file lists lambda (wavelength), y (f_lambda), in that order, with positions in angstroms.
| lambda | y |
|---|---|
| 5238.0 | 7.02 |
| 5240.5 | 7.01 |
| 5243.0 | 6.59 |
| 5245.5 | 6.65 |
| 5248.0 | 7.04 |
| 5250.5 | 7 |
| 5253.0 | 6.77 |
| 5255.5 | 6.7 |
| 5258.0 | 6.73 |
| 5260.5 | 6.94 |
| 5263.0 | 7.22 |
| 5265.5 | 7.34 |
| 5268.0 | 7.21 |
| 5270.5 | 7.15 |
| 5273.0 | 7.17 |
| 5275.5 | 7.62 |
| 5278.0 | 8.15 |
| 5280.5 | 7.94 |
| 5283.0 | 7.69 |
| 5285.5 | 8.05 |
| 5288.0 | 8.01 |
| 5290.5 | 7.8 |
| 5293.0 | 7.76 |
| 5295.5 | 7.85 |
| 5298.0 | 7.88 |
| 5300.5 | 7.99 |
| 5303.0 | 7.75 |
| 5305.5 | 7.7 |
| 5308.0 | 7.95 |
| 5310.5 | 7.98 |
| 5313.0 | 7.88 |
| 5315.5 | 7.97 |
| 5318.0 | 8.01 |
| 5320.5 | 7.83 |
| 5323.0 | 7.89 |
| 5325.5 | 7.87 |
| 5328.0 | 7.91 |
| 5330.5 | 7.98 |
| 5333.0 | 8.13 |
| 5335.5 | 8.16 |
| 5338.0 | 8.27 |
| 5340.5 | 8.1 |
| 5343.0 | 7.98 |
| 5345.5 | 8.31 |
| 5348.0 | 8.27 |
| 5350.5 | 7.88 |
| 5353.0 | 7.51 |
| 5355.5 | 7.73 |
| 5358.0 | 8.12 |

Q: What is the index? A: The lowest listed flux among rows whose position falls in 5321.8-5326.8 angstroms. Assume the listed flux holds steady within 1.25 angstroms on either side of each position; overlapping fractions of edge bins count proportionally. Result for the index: 7.87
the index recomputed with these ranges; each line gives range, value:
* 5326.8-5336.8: 7.91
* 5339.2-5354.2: 7.51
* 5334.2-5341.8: 8.1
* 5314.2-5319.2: 7.97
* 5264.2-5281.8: 7.15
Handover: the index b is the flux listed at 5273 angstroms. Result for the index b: 7.17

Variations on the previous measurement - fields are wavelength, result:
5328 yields 7.91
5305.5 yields 7.7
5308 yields 7.95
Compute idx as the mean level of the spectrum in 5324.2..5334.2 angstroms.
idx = 7.97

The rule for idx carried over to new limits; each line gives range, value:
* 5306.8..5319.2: 7.96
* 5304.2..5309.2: 7.82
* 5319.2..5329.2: 7.88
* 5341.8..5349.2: 8.19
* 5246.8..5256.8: 6.88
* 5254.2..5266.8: 6.99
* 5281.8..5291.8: 7.89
